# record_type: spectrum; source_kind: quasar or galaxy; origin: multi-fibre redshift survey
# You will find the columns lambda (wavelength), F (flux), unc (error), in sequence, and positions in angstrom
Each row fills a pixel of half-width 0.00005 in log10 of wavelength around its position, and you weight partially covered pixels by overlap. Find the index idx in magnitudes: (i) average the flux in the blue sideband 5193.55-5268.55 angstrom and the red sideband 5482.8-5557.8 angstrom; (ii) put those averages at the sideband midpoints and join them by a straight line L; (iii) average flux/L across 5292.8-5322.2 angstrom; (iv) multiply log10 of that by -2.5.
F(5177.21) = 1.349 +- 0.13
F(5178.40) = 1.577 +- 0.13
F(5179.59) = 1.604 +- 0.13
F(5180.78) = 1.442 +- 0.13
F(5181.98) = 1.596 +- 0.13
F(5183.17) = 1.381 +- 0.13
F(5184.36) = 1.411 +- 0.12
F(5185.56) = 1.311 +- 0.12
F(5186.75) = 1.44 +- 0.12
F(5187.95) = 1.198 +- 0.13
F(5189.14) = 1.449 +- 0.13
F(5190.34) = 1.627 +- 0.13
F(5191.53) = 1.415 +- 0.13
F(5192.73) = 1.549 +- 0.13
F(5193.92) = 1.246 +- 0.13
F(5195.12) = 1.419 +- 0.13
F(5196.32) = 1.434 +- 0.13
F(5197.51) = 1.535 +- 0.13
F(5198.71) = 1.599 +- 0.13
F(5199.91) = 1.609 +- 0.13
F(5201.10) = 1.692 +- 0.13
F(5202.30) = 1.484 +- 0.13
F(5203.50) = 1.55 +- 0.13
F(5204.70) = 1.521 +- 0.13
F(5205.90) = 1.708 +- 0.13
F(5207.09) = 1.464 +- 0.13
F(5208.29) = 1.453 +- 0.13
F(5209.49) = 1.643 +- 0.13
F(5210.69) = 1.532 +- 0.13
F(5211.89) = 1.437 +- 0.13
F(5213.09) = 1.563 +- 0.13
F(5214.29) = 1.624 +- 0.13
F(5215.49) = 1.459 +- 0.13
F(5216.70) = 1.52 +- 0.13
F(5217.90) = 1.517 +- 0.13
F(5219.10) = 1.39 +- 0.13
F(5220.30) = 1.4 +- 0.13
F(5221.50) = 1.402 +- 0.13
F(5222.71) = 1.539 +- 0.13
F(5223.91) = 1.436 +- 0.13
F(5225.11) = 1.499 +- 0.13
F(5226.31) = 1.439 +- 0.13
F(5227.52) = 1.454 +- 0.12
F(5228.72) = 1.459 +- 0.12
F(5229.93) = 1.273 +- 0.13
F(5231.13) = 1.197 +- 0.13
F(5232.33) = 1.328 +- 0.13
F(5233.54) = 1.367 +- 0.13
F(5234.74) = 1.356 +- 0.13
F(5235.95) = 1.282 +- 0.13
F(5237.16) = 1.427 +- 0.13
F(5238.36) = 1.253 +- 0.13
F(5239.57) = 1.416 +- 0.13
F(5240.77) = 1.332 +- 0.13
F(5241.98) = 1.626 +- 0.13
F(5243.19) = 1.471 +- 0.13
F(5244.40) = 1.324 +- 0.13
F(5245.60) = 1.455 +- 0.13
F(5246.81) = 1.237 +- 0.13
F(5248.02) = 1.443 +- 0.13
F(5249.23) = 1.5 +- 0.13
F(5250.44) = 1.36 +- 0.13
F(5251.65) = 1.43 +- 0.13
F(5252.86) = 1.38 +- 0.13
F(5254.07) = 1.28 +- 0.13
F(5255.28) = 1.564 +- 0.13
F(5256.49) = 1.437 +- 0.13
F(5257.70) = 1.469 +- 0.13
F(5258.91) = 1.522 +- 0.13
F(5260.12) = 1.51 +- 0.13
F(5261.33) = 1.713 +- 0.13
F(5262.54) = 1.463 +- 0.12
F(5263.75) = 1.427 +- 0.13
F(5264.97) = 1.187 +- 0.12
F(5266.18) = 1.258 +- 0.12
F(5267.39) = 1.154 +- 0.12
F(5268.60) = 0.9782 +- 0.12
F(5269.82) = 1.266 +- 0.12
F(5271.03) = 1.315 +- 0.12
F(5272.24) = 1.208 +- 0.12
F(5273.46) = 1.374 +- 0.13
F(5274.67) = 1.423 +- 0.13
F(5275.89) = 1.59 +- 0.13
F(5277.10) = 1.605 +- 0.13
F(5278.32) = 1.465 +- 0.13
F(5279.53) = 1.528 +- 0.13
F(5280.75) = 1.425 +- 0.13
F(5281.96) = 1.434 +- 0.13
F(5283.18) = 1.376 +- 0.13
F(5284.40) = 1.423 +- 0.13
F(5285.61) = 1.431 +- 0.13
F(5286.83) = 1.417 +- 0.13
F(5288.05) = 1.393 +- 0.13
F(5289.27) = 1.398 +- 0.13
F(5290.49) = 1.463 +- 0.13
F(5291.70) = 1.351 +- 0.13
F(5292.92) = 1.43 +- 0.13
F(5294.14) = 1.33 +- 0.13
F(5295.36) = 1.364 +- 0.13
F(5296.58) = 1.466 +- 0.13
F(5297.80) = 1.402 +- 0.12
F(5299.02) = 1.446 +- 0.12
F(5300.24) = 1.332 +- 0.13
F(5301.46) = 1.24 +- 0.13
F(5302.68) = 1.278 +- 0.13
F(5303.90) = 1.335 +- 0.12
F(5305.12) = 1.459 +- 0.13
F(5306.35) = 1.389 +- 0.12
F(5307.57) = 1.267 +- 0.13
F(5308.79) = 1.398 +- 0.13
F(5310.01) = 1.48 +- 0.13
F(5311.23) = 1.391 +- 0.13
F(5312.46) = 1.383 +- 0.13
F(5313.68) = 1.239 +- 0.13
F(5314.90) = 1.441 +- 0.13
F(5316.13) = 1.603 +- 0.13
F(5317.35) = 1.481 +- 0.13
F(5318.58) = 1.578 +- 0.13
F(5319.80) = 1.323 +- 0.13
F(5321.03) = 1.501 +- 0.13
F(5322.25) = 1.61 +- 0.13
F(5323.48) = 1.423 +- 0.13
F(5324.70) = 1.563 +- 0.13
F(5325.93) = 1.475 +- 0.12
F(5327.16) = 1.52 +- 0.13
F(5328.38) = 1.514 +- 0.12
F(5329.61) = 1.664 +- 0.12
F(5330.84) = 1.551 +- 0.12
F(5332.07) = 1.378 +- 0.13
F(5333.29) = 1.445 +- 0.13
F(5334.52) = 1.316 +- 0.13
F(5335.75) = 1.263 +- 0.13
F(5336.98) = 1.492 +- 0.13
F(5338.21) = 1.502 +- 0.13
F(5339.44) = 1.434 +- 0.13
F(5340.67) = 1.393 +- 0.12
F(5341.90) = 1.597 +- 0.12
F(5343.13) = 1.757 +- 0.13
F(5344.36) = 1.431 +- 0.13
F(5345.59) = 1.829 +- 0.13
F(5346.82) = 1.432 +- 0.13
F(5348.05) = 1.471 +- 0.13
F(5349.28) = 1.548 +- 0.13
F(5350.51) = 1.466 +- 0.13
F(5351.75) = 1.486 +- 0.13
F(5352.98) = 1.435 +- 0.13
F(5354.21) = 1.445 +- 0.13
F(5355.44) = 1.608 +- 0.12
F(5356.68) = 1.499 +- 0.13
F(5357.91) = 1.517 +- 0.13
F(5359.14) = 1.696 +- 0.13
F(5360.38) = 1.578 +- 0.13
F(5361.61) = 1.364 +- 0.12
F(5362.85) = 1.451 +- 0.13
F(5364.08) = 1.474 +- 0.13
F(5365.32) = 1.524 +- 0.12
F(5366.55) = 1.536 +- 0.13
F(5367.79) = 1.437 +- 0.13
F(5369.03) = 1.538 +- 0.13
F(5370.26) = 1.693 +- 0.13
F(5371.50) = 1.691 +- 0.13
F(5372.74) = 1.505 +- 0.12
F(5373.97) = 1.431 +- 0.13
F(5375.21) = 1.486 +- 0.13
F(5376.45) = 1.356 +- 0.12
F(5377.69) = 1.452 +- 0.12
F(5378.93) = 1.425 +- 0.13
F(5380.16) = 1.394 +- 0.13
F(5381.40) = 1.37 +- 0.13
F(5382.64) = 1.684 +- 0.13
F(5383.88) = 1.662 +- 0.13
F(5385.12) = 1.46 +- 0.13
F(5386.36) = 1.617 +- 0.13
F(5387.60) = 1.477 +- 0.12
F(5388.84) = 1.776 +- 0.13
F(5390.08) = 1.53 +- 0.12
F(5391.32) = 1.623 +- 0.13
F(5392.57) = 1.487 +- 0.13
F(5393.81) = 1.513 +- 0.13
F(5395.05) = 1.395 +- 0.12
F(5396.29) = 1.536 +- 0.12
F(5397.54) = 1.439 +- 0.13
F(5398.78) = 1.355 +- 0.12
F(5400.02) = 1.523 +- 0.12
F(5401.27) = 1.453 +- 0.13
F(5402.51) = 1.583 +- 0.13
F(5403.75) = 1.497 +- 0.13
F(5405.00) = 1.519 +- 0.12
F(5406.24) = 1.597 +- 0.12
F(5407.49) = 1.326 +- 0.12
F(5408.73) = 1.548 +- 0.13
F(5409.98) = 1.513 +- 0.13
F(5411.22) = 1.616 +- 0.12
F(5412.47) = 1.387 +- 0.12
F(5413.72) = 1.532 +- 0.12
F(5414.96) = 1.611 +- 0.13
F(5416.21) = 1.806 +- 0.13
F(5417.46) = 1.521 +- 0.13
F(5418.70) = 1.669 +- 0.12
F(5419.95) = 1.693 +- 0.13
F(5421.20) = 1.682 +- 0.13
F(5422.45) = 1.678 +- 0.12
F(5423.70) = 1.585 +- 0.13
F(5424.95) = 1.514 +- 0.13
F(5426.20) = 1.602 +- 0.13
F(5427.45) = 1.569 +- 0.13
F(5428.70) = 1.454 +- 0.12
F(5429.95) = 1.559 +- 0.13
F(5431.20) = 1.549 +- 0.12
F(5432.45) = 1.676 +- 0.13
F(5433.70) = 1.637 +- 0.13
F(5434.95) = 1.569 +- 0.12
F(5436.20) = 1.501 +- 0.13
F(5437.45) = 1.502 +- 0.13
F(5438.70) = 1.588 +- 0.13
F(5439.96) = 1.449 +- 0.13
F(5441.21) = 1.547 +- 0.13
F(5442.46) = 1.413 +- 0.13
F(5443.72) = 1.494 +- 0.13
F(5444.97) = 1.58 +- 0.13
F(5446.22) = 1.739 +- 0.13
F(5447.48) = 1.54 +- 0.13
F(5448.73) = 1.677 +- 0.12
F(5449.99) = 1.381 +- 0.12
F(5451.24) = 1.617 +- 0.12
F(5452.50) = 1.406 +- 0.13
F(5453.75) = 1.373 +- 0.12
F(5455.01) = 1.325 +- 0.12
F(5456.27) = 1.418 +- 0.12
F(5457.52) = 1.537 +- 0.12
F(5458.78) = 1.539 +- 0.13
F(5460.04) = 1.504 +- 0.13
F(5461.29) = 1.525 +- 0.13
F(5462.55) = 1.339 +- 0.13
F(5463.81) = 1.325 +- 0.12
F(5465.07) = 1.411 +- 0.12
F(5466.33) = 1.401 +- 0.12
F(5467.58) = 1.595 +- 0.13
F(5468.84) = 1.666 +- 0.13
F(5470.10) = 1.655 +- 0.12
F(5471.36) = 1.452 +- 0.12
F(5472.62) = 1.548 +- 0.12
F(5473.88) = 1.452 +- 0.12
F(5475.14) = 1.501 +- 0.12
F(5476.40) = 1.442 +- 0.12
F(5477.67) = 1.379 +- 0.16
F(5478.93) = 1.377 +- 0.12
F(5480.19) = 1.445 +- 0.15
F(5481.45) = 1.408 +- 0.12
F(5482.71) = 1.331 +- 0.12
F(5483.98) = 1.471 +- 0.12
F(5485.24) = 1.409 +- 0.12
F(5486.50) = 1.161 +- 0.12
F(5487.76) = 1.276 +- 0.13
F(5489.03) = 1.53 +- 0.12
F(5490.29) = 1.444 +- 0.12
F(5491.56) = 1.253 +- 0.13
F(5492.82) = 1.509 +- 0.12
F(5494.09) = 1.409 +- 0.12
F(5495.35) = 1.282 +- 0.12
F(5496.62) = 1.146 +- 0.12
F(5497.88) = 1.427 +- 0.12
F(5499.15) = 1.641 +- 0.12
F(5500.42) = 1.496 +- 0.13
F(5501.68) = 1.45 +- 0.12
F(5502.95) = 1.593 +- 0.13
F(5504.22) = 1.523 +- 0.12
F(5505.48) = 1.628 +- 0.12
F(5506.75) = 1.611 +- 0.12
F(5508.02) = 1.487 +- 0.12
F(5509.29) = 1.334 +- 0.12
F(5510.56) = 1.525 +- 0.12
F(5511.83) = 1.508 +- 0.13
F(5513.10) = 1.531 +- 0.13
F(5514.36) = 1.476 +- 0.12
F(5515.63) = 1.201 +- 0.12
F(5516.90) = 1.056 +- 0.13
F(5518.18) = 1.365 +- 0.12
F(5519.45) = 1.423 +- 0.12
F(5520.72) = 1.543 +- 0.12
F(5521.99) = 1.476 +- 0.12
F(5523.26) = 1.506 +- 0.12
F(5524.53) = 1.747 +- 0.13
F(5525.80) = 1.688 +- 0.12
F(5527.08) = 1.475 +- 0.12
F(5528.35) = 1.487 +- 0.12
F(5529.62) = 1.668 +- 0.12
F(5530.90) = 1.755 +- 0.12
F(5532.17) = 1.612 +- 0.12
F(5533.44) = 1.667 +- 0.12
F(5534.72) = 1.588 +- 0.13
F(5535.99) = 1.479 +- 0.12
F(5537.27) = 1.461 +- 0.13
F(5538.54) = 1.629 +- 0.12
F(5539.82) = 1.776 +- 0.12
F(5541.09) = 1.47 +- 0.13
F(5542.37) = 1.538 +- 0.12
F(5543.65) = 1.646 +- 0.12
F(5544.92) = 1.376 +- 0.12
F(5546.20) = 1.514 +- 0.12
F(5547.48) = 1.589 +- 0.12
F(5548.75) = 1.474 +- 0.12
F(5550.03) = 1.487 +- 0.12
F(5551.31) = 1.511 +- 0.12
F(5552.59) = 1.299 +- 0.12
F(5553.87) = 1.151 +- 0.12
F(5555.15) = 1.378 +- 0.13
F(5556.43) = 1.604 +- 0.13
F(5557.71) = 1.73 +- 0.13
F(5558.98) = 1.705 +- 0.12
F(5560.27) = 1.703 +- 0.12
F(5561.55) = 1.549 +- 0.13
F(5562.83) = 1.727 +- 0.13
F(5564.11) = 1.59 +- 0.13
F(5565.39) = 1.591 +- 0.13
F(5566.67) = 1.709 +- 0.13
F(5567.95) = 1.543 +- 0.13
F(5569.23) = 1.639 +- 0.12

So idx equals 0.04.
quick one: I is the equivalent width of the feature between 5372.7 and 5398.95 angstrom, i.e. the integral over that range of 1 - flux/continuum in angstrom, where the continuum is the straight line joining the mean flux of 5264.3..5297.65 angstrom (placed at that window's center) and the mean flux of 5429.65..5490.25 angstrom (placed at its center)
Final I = -1.2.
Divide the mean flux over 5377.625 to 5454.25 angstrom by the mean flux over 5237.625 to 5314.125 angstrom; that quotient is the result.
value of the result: 1.1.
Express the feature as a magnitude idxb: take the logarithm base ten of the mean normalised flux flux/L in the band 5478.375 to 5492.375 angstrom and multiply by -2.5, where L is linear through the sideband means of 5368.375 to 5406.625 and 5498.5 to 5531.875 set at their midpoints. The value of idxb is 0.10 mag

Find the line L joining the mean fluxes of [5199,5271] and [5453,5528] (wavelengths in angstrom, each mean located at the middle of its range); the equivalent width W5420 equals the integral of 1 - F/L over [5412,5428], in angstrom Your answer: -1.8 angstrom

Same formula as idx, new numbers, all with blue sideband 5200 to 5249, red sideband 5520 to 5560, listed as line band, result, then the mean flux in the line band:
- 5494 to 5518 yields 0.07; 1.44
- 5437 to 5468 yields 0.02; 1.49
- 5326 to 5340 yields 0.02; 1.46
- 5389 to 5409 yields 0.00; 1.5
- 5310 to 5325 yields 0.01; 1.46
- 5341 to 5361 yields -0.04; 1.55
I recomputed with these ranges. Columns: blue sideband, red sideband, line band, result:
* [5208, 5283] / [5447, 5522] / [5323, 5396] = -4.1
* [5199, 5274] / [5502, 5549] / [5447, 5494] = 1.8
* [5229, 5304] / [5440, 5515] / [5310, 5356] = -2.4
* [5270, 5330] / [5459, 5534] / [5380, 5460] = -4.8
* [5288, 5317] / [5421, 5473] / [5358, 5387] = -1.2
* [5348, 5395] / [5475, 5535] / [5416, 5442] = -1.6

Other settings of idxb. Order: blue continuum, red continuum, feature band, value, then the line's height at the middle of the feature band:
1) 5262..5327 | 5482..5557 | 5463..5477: -0.03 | 1.46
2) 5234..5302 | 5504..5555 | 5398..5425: -0.07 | 1.46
